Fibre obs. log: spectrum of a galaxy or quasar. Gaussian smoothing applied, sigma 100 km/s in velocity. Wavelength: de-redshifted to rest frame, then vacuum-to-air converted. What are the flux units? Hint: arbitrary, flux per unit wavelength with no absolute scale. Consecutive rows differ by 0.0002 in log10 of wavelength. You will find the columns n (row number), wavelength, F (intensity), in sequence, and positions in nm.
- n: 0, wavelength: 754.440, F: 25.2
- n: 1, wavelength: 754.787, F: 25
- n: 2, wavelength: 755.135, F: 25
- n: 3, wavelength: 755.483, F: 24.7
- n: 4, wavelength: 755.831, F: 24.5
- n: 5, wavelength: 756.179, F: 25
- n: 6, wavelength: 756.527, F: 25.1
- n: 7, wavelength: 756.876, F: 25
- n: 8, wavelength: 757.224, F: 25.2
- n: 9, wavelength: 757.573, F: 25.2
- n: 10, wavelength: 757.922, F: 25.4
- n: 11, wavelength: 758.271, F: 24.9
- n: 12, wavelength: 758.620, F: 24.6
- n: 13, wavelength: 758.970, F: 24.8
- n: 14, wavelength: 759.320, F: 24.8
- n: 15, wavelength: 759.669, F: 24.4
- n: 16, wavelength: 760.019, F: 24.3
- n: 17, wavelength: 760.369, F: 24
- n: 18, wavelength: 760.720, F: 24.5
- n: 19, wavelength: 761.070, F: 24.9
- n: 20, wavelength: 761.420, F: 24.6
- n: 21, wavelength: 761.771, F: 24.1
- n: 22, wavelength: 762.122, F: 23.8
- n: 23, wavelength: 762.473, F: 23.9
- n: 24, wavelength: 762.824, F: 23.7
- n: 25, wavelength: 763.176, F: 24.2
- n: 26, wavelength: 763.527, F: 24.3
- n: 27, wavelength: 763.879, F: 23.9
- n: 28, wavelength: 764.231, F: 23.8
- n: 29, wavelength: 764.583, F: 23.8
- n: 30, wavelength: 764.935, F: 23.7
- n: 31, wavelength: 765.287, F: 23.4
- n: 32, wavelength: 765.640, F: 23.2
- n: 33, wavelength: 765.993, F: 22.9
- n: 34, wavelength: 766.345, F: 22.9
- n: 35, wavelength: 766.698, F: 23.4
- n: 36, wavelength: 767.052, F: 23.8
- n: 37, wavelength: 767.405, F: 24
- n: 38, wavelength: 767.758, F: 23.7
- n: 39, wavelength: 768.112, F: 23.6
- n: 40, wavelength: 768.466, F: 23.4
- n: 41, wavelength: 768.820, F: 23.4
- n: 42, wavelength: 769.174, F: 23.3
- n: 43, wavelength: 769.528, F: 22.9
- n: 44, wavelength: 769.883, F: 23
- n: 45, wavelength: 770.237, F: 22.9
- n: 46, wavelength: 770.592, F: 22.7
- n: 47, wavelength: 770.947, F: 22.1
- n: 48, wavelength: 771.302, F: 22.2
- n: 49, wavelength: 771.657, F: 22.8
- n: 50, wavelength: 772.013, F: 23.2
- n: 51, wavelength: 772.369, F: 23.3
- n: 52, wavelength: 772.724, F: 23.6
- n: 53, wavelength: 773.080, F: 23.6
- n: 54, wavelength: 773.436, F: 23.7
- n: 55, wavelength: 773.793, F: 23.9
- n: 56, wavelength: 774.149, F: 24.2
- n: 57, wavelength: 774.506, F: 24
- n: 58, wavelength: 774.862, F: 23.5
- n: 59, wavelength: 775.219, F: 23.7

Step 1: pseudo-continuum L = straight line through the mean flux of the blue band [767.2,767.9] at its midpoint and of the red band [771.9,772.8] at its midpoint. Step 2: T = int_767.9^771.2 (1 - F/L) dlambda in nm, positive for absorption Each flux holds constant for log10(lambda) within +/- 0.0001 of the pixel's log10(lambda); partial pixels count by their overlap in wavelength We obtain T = 0.09 nm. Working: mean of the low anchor 23.9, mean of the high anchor 23.4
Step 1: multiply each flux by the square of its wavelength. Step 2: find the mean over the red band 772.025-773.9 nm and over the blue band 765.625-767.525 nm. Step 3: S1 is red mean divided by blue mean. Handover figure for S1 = 1.03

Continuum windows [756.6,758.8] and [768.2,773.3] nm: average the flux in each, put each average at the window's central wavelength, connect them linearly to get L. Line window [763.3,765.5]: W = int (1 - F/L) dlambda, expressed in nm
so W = 0.02 nm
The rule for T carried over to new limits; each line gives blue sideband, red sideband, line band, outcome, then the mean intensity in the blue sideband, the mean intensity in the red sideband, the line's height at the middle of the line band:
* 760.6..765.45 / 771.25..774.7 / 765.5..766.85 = 0.04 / 24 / 23.5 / 23.9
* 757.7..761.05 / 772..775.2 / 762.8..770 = 0.19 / 24.7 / 23.7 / 24.2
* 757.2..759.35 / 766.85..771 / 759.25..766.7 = 0.09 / 25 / 23.3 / 24.2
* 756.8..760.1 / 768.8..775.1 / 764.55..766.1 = 0.04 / 24.9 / 23.2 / 24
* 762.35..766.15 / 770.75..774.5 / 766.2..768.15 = 0.00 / 23.7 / 23.3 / 23.6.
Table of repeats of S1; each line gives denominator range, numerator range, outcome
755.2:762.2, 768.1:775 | 0.97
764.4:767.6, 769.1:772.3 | 0.98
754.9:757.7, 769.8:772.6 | 0.95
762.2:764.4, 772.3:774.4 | 1.02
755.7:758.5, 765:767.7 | 0.96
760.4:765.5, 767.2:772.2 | 0.98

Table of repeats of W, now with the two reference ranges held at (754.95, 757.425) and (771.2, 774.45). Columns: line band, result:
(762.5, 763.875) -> 0.02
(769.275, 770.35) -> 0.03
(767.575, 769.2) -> 0.02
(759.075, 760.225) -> 0.01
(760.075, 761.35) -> 0.00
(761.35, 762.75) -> 0.02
